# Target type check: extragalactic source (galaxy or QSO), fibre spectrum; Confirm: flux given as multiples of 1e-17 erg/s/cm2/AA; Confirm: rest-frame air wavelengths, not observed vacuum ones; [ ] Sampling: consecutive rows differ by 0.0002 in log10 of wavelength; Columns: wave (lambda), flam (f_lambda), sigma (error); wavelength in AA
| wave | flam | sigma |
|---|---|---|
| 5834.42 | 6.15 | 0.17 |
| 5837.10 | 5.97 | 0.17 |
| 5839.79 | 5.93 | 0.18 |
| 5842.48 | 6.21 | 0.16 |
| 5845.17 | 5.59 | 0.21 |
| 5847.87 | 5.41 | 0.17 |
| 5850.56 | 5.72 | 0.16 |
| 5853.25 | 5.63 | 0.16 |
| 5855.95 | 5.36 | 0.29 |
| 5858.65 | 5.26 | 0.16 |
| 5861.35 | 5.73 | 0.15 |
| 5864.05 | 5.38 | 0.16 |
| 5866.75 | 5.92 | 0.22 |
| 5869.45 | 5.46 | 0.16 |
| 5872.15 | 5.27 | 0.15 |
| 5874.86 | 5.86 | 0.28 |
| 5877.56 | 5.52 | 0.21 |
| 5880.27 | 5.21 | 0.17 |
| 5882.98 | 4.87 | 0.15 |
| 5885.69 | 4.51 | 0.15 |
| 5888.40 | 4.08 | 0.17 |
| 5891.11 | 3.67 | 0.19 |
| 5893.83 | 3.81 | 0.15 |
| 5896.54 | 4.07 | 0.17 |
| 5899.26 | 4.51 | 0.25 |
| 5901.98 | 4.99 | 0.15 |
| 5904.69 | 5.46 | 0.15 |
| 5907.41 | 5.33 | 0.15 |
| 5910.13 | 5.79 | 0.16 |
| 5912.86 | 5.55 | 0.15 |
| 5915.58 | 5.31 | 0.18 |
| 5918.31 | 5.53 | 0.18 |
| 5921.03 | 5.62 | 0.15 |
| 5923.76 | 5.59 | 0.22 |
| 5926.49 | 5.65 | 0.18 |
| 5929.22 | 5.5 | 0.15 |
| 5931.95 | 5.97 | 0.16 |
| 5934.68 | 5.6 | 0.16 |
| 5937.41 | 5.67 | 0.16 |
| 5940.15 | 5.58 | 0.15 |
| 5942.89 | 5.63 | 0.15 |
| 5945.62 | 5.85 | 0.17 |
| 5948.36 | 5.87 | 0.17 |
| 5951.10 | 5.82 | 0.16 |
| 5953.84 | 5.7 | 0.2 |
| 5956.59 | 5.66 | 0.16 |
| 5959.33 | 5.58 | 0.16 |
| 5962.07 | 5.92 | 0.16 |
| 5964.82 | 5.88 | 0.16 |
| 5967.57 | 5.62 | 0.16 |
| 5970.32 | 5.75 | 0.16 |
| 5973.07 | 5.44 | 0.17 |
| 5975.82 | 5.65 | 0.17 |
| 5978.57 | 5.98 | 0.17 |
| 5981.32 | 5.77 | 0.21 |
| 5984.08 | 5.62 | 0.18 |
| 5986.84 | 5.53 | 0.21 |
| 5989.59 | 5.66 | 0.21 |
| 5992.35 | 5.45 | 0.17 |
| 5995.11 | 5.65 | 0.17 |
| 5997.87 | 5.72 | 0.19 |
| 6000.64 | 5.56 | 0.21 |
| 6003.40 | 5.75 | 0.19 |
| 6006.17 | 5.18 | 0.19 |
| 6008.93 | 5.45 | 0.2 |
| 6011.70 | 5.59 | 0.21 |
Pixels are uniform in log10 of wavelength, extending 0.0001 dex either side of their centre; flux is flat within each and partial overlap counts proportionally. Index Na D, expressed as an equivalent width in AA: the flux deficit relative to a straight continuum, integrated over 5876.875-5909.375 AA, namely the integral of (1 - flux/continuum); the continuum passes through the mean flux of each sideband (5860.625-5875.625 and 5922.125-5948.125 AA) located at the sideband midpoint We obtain 5.49 AA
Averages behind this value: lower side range 5.59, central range 4.67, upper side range 5.68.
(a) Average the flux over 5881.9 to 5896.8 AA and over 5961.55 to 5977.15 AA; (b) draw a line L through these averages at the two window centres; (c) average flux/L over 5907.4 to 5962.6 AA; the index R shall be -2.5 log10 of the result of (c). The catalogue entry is -0.13 mag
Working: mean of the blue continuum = 4.16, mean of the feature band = 5.66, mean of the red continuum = 5.7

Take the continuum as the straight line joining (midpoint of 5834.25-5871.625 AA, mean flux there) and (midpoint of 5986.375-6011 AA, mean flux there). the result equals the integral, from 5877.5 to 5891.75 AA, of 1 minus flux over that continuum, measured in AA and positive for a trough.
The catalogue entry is 2.61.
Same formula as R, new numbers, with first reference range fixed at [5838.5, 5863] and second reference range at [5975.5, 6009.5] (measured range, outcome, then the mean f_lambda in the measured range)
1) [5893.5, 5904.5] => 0.24 mag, 4.52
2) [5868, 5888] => 0.09 mag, 5.19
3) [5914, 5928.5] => 0.02 mag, 5.54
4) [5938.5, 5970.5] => -0.02 mag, 5.74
